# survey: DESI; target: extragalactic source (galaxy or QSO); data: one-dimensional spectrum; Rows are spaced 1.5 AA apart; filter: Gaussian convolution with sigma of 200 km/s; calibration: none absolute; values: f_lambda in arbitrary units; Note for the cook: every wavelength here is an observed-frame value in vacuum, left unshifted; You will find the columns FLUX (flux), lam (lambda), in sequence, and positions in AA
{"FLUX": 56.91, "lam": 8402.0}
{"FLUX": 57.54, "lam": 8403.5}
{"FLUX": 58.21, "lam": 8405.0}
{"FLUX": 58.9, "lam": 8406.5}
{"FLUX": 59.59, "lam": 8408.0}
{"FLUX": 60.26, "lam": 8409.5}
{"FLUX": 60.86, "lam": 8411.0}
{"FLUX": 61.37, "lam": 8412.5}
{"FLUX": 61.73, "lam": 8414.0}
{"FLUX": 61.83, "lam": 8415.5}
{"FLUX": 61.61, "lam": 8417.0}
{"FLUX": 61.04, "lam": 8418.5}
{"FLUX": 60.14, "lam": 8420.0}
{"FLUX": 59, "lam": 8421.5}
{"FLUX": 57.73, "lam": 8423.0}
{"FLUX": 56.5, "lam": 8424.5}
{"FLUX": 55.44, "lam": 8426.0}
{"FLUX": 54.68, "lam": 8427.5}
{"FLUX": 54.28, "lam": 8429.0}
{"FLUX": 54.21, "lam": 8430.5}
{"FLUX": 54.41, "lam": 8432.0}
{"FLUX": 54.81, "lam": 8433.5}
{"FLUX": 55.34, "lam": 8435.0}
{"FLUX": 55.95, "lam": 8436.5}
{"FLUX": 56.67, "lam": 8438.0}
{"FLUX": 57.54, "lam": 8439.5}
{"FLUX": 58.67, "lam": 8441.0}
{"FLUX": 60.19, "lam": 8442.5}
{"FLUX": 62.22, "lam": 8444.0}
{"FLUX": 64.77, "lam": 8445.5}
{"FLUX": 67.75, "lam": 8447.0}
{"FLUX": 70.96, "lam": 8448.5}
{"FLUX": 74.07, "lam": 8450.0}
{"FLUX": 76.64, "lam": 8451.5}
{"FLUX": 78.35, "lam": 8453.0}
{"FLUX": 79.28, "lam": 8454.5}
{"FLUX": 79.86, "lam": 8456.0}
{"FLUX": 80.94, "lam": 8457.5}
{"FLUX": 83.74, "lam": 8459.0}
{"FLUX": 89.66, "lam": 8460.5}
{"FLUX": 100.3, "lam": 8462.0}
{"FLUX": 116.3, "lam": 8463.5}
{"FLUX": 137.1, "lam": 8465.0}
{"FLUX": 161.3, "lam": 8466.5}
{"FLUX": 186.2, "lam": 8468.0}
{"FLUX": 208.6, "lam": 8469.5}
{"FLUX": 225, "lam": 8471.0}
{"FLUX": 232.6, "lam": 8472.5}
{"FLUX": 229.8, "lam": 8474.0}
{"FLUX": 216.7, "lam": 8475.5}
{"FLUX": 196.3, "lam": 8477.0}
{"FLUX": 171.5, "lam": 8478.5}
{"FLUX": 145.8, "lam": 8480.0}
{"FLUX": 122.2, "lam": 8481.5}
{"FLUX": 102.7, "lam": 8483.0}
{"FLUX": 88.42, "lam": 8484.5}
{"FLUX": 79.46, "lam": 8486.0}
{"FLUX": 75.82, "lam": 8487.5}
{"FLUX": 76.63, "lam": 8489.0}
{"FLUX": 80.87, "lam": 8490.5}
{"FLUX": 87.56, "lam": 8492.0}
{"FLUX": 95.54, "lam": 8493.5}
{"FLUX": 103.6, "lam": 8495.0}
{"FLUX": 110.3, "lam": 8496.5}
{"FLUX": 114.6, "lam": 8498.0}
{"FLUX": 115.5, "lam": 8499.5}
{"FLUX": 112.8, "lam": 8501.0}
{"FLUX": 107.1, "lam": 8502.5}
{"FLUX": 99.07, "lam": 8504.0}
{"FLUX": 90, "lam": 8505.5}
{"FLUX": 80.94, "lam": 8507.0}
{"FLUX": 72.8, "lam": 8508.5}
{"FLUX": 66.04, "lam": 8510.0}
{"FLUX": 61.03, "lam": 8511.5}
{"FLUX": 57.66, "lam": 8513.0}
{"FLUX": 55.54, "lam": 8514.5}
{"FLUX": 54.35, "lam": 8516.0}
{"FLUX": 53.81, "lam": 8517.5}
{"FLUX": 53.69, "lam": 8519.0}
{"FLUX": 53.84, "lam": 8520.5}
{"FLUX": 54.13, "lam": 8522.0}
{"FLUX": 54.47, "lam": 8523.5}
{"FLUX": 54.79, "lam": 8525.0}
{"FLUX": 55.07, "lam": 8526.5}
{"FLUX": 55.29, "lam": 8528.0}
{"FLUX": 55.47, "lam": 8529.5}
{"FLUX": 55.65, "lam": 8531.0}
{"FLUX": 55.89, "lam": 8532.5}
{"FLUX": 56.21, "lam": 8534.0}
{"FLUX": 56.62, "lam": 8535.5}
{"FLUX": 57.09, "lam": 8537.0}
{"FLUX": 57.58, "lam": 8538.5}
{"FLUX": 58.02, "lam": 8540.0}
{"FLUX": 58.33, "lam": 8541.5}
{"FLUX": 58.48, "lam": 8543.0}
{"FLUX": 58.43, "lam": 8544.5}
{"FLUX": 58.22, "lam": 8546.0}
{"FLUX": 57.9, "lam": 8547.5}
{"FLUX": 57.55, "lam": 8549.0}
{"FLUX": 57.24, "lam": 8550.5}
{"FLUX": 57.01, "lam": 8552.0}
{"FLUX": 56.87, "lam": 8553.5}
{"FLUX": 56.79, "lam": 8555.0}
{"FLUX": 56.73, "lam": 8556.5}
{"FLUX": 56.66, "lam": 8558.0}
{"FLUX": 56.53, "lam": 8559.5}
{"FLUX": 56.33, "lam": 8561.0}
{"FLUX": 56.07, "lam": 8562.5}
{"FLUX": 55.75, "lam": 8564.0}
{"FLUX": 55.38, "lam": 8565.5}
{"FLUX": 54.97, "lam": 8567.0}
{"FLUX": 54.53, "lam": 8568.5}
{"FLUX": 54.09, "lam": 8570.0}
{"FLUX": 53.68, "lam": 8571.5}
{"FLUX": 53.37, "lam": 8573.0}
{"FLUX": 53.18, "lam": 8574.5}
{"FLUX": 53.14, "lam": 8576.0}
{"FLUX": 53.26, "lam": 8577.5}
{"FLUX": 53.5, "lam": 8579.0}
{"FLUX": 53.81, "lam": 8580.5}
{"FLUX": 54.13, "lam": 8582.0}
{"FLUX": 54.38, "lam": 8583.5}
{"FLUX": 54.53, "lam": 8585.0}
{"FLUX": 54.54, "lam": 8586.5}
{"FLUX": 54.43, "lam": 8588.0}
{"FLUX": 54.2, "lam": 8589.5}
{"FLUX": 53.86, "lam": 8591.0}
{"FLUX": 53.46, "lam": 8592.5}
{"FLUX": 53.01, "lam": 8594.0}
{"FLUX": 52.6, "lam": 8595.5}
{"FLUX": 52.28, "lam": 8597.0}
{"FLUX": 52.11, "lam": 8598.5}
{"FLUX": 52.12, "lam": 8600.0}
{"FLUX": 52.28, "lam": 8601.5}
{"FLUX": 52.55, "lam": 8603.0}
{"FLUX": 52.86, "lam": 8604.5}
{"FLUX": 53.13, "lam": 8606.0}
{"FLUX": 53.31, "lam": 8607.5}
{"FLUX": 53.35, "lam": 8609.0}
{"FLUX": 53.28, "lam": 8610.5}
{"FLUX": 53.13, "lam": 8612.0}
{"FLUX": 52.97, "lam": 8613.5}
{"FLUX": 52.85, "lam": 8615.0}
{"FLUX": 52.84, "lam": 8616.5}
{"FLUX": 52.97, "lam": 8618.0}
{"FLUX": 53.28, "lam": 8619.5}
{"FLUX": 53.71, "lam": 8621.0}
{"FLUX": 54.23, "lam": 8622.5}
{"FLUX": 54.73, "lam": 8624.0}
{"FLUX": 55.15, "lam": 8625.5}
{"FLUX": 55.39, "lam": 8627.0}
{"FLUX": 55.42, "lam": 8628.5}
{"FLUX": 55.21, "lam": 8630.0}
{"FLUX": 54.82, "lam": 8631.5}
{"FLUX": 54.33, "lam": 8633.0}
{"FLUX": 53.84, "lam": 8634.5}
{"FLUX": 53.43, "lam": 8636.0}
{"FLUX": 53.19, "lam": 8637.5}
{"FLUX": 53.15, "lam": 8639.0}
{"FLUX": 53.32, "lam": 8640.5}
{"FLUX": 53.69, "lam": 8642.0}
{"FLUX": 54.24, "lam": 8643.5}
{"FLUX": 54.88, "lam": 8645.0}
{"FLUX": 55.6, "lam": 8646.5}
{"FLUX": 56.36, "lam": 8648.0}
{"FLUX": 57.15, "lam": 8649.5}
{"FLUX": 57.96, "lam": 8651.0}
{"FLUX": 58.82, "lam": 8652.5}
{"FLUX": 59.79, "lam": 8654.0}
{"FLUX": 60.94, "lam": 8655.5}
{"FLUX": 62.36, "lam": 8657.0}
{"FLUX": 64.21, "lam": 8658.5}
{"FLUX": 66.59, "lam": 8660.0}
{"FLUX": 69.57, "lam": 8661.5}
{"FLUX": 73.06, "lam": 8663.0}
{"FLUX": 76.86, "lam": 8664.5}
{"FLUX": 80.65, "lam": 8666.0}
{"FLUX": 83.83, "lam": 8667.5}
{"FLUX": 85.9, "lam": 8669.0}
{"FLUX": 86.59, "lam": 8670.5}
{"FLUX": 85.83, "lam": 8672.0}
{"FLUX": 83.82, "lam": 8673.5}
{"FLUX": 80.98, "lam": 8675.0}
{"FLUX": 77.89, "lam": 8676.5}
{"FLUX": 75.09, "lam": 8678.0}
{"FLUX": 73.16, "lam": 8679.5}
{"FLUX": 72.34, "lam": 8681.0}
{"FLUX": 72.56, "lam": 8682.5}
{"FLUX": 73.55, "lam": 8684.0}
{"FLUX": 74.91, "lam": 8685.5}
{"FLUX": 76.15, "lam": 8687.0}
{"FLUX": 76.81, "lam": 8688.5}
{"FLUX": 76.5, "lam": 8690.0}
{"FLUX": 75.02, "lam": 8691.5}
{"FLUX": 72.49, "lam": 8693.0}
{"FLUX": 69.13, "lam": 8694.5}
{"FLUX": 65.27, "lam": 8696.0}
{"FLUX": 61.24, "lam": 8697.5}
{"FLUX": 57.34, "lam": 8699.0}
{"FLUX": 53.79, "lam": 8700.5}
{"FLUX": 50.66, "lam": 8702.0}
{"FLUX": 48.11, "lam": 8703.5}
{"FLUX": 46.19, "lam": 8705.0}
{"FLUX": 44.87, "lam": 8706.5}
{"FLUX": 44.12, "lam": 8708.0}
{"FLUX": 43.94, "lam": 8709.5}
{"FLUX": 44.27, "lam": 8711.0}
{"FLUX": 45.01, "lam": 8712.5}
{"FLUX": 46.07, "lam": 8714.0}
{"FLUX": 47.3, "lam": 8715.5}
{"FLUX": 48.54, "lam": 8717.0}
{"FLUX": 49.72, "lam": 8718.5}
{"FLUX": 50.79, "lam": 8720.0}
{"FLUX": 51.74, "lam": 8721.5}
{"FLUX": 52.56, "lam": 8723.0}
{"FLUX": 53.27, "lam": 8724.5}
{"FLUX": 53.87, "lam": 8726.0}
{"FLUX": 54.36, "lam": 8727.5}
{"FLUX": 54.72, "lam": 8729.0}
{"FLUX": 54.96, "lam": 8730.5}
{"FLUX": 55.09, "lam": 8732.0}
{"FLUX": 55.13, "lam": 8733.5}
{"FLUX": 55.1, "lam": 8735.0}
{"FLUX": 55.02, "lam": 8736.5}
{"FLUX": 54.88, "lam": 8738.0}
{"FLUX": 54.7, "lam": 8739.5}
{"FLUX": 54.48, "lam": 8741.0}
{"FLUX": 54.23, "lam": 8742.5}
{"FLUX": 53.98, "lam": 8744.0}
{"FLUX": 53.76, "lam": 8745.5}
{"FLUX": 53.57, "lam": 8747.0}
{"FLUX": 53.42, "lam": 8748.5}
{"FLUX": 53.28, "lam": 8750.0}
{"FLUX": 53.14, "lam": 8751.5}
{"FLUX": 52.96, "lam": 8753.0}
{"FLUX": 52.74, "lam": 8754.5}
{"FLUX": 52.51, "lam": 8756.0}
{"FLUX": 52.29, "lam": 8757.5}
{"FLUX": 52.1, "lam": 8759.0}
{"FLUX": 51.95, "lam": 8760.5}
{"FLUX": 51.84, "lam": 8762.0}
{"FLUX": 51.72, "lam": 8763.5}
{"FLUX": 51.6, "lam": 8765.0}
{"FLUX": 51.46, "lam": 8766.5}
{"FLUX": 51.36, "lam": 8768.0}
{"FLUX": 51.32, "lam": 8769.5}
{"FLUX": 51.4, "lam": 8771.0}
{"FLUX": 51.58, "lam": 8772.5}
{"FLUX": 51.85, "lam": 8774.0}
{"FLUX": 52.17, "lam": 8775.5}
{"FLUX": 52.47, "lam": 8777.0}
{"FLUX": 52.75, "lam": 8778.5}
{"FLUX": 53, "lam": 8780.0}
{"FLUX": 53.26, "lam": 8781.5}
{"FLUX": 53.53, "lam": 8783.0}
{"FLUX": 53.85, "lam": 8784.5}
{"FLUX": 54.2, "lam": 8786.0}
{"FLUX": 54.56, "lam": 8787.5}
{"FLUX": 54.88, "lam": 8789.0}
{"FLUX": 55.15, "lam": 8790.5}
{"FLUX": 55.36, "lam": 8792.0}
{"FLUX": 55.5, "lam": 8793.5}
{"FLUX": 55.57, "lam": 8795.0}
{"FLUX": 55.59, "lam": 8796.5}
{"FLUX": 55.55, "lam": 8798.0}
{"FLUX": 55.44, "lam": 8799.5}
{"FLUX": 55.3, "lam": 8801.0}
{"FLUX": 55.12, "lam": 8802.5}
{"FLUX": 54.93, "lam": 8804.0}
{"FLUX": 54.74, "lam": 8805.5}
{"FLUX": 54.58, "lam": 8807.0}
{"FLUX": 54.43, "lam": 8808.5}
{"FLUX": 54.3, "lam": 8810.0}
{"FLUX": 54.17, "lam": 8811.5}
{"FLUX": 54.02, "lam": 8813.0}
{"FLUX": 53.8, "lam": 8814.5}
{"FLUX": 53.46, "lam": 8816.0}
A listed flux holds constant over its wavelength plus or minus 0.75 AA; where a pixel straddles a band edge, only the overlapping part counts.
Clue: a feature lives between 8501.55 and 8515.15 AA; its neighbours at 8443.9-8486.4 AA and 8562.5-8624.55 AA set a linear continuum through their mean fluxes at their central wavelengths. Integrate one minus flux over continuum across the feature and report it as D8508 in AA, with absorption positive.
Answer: 3.3 AA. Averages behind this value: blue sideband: 126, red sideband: 53.6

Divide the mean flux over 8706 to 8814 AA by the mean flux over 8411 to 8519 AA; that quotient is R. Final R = 0.57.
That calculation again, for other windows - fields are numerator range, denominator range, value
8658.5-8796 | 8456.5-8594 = 0.71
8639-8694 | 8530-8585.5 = 1.25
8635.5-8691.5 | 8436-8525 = 0.69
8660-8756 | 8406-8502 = 0.65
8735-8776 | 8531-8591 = 0.95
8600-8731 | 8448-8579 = 0.70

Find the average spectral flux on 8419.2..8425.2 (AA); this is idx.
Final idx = 58.4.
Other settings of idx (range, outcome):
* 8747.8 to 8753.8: 53.2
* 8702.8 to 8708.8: 45.8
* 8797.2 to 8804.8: 55.3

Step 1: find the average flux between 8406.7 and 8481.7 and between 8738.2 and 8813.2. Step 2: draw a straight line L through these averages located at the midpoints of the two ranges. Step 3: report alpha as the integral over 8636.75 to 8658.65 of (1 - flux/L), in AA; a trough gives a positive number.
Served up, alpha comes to 3.9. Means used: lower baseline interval 94.6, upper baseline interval 53.6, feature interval 56.8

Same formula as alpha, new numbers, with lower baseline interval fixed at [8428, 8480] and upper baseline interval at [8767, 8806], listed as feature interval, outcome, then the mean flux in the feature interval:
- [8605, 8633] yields 9.4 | 53.9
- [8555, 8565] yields 3.8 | 56.4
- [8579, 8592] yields 4.8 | 54.2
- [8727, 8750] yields 2.7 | 54.5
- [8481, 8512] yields 2.6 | 92.5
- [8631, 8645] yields 4.3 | 53.8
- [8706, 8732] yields 6.0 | 49.6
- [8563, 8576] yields 5.1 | 54.3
